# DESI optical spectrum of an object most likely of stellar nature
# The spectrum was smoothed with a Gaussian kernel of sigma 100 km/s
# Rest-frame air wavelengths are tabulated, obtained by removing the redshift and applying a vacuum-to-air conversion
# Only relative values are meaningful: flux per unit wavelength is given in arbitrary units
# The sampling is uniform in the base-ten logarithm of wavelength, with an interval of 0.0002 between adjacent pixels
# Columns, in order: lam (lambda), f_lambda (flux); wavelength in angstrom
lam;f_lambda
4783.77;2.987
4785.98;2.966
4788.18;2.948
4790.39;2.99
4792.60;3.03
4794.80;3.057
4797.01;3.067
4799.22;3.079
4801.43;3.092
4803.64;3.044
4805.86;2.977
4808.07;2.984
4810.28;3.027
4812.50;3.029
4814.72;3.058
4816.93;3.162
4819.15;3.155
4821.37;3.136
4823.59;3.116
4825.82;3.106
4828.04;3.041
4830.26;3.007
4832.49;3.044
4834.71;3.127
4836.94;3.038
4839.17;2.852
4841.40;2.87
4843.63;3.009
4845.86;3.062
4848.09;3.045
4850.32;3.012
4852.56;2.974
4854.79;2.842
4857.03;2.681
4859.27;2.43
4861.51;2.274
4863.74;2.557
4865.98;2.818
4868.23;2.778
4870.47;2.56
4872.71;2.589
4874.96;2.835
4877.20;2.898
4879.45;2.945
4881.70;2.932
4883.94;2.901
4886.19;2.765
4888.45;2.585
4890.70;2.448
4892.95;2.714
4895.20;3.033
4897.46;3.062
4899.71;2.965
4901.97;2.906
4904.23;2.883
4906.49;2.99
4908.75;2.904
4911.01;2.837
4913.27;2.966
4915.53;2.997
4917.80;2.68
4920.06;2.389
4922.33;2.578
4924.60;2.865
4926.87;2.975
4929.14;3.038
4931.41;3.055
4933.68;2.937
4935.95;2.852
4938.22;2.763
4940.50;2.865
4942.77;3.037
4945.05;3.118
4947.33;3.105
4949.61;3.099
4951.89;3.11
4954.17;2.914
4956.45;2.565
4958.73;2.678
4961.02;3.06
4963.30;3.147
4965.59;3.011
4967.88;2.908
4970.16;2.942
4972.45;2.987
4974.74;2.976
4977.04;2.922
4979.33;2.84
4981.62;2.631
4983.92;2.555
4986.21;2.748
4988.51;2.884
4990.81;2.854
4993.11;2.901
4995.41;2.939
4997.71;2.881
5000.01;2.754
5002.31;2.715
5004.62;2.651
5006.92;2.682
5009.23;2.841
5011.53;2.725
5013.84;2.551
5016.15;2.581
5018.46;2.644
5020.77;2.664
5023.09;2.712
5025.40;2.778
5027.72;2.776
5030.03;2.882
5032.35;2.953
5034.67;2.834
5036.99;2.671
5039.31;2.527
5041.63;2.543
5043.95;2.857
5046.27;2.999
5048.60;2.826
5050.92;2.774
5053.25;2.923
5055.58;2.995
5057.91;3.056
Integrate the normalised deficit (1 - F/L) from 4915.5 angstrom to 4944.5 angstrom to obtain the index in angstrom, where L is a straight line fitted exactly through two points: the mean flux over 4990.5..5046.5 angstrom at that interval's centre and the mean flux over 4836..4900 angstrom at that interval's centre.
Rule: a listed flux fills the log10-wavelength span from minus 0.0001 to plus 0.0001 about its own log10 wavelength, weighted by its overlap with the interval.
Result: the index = -0.7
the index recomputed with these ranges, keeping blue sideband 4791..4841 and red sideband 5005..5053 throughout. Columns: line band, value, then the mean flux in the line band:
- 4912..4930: 0.6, 2.81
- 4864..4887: 1.3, 2.79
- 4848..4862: 1.1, 2.75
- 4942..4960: -0.6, 2.95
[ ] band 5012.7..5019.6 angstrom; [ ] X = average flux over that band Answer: 2.59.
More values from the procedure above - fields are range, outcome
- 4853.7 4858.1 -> 2.76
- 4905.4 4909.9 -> 2.95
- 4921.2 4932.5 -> 2.9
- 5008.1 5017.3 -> 2.68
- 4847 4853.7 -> 3.01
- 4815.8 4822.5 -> 3.15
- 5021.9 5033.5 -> 2.82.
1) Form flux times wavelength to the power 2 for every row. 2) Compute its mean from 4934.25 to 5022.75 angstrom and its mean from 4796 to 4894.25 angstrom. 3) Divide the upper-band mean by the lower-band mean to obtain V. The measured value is 1.04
